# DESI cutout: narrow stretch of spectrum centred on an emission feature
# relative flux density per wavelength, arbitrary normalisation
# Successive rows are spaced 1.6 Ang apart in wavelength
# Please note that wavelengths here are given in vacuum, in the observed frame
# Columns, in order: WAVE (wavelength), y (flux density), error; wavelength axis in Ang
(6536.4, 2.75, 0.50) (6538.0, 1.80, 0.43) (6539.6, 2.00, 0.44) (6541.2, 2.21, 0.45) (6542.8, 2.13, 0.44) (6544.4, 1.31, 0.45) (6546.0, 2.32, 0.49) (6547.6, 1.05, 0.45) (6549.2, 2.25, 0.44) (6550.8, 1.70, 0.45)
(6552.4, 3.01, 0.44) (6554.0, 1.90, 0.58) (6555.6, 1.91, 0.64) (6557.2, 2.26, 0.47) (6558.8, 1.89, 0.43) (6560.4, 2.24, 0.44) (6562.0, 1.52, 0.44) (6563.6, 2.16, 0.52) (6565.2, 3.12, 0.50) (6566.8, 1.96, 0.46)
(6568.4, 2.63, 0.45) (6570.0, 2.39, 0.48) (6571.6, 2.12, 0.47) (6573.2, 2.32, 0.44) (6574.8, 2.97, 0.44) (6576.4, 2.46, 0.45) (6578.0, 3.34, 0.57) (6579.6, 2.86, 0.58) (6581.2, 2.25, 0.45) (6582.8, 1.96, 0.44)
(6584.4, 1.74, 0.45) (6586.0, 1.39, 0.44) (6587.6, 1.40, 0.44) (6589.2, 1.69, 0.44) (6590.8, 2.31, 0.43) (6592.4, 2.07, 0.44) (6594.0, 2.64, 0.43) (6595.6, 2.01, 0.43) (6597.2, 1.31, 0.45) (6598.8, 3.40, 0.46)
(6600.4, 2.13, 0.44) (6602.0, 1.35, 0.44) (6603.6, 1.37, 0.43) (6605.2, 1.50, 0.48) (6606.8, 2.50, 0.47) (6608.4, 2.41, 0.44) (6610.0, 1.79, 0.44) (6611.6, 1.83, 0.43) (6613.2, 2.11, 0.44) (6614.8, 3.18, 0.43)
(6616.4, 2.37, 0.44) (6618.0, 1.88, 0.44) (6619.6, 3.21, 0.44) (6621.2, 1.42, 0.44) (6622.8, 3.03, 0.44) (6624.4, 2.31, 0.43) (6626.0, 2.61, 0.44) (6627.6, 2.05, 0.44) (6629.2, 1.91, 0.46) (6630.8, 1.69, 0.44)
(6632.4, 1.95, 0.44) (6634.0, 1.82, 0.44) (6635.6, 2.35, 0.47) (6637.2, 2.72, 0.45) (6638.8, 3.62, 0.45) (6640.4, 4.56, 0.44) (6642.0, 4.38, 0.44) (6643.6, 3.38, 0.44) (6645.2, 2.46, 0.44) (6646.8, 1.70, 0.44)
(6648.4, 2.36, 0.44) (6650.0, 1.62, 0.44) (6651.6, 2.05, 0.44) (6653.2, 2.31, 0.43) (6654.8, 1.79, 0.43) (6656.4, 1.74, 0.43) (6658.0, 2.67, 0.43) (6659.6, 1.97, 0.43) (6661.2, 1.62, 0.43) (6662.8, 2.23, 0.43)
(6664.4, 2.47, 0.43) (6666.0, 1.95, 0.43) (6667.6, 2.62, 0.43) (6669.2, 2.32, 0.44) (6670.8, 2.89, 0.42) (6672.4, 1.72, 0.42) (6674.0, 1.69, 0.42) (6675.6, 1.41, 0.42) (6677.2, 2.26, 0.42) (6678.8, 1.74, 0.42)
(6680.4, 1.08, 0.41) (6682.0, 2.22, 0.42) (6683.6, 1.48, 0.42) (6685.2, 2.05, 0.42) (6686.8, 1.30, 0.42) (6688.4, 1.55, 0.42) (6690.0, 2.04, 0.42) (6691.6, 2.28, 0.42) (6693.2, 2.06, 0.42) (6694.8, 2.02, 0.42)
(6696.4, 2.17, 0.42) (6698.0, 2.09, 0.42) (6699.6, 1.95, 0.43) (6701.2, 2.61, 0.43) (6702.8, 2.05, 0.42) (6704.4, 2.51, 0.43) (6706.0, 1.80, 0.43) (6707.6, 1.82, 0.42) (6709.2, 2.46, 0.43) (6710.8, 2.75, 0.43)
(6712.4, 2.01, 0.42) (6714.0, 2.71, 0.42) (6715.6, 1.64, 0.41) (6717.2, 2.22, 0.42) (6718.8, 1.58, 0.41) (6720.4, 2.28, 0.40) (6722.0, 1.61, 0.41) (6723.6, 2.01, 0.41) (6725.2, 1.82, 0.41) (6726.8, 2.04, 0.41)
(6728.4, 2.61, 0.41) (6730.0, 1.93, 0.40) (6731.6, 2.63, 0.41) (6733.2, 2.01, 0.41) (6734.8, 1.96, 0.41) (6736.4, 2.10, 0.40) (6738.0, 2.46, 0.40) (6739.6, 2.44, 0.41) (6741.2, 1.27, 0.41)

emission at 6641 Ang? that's [O III] 5007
